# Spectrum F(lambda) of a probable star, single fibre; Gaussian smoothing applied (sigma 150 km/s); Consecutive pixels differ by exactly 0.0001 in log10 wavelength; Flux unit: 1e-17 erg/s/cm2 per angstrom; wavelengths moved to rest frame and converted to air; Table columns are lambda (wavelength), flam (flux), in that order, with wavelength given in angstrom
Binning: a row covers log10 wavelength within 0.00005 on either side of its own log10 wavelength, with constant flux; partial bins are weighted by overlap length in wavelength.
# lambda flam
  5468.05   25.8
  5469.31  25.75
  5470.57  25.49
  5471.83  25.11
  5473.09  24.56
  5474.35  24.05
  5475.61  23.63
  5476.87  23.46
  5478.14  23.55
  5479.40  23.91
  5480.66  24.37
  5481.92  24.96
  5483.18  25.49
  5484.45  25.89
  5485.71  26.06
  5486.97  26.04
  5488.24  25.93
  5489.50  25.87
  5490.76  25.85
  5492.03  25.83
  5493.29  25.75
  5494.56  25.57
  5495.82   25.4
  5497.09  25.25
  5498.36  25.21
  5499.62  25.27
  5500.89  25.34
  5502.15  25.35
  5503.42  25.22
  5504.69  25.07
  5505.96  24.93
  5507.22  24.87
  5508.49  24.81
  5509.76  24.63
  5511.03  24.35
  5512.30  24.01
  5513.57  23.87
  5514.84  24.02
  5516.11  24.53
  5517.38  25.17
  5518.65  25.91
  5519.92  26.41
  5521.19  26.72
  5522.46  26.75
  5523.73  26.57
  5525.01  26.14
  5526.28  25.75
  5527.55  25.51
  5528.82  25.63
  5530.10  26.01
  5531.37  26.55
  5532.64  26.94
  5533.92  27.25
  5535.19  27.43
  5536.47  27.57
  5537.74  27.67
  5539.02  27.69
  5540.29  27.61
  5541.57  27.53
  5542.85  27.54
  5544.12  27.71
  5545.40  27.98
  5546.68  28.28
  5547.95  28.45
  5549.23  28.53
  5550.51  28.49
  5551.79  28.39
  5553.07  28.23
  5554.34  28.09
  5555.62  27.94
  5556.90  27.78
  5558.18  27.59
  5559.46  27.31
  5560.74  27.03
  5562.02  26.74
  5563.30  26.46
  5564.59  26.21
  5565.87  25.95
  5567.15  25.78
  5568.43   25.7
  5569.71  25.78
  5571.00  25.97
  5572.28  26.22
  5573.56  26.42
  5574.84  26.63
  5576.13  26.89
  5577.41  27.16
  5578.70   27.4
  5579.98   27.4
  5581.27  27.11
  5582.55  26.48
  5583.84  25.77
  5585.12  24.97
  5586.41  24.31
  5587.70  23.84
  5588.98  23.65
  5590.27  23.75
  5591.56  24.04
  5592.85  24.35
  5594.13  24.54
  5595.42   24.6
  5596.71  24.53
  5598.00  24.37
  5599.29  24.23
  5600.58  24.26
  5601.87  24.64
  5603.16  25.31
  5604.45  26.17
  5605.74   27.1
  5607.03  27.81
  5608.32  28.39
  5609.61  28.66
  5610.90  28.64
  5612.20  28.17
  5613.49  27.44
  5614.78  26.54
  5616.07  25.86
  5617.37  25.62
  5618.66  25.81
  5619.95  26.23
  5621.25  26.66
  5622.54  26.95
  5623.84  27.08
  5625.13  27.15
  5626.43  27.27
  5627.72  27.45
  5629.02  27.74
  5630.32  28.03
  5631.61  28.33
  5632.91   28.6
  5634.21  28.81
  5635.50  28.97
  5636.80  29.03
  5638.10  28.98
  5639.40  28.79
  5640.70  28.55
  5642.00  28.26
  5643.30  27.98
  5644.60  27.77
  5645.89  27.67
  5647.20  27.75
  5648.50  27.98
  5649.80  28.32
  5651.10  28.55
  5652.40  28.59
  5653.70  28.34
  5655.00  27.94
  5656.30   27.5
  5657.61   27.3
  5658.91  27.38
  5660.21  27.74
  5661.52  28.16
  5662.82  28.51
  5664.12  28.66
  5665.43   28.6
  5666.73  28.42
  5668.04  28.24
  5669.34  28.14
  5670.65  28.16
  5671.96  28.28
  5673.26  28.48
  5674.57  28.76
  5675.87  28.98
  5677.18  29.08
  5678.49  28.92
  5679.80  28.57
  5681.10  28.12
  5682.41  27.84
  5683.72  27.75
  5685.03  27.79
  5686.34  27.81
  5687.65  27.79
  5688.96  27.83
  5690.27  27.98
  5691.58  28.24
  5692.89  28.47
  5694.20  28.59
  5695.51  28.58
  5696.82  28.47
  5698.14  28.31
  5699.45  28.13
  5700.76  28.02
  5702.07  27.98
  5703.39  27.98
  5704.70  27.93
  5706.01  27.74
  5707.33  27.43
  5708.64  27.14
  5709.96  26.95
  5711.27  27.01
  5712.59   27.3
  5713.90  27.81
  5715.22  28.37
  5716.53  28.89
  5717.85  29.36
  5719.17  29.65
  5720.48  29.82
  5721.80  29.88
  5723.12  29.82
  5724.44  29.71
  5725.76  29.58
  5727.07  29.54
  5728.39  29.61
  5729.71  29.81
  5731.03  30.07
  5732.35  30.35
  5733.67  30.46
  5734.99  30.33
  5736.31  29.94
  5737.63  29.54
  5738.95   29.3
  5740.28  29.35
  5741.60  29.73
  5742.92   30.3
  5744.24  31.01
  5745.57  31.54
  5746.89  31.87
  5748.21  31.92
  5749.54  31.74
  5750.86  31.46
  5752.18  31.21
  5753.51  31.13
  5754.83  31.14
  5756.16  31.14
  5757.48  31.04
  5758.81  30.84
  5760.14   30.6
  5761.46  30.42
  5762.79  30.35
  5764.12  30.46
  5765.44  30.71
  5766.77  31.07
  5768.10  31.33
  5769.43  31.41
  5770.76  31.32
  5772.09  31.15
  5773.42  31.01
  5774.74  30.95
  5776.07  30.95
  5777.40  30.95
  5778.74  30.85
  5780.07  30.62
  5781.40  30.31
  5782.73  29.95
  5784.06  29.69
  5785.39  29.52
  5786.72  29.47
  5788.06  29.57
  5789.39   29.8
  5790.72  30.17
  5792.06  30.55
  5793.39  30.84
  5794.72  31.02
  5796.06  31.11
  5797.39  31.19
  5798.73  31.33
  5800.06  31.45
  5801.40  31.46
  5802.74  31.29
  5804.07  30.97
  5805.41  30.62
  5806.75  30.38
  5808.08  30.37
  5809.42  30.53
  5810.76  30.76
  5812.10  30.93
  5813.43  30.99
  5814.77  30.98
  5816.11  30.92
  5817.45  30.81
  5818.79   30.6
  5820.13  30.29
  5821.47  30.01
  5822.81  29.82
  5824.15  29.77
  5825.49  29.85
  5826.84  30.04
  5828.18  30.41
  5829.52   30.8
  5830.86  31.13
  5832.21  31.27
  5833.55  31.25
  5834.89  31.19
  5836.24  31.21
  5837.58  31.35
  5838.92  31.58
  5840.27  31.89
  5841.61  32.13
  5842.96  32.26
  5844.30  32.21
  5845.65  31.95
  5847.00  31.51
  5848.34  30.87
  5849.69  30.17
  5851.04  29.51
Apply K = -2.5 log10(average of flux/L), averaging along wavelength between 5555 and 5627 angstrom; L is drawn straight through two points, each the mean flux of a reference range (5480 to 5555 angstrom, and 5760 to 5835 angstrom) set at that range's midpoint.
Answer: 0.047 mag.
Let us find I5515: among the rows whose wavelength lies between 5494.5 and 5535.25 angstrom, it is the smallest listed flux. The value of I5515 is 23.87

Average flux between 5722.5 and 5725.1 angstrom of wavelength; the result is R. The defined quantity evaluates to 29.7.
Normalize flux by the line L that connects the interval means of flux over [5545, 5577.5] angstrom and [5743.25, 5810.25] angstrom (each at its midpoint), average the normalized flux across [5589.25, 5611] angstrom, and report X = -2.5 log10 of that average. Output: 0.09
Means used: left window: 27.1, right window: 30.8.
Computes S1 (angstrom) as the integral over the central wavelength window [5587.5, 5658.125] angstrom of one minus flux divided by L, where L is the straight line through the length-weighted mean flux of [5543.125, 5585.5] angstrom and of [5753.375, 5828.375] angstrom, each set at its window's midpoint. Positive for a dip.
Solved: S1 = 2.7 angstrom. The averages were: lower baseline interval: 27.1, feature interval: 26.9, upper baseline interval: 30.6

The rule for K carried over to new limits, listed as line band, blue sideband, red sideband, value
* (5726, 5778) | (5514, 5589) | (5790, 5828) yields -0.03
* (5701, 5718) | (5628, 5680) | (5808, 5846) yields 0.05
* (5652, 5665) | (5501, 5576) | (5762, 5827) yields 0.02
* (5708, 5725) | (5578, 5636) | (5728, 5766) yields 0.04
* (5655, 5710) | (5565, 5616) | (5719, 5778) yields 0.02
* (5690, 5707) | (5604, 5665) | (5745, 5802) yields 0.04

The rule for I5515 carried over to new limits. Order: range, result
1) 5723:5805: 29.3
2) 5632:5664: 27.3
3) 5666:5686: 27.75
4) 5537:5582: 25.7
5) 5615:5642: 25.62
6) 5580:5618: 23.65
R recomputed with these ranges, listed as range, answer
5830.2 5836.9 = 31.2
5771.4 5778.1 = 31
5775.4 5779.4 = 30.8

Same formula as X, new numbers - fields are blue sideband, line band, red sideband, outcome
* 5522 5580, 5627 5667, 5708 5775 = 0.015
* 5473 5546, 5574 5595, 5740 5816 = 0.066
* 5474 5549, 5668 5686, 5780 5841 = 0.005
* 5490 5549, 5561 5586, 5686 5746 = 0.020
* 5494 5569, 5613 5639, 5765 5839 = 0.018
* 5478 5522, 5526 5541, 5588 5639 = -0.051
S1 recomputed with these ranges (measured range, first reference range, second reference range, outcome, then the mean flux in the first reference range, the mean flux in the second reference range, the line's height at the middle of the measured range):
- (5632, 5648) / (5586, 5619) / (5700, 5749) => -0.99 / 25.7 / 29.3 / 26.8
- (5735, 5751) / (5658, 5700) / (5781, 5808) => -0.58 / 28.3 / 30.5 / 29.5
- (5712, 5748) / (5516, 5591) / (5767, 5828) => -0.29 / 26.7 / 30.6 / 29.5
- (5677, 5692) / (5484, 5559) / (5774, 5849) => 0.38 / 26.3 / 30.8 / 28.8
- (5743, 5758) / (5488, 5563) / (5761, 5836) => -0.72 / 26.4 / 30.7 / 29.9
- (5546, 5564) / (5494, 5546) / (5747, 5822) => -0.82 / 25.9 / 30.8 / 26.6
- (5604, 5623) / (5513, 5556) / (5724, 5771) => 0.80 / 26.9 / 30.6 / 28.3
